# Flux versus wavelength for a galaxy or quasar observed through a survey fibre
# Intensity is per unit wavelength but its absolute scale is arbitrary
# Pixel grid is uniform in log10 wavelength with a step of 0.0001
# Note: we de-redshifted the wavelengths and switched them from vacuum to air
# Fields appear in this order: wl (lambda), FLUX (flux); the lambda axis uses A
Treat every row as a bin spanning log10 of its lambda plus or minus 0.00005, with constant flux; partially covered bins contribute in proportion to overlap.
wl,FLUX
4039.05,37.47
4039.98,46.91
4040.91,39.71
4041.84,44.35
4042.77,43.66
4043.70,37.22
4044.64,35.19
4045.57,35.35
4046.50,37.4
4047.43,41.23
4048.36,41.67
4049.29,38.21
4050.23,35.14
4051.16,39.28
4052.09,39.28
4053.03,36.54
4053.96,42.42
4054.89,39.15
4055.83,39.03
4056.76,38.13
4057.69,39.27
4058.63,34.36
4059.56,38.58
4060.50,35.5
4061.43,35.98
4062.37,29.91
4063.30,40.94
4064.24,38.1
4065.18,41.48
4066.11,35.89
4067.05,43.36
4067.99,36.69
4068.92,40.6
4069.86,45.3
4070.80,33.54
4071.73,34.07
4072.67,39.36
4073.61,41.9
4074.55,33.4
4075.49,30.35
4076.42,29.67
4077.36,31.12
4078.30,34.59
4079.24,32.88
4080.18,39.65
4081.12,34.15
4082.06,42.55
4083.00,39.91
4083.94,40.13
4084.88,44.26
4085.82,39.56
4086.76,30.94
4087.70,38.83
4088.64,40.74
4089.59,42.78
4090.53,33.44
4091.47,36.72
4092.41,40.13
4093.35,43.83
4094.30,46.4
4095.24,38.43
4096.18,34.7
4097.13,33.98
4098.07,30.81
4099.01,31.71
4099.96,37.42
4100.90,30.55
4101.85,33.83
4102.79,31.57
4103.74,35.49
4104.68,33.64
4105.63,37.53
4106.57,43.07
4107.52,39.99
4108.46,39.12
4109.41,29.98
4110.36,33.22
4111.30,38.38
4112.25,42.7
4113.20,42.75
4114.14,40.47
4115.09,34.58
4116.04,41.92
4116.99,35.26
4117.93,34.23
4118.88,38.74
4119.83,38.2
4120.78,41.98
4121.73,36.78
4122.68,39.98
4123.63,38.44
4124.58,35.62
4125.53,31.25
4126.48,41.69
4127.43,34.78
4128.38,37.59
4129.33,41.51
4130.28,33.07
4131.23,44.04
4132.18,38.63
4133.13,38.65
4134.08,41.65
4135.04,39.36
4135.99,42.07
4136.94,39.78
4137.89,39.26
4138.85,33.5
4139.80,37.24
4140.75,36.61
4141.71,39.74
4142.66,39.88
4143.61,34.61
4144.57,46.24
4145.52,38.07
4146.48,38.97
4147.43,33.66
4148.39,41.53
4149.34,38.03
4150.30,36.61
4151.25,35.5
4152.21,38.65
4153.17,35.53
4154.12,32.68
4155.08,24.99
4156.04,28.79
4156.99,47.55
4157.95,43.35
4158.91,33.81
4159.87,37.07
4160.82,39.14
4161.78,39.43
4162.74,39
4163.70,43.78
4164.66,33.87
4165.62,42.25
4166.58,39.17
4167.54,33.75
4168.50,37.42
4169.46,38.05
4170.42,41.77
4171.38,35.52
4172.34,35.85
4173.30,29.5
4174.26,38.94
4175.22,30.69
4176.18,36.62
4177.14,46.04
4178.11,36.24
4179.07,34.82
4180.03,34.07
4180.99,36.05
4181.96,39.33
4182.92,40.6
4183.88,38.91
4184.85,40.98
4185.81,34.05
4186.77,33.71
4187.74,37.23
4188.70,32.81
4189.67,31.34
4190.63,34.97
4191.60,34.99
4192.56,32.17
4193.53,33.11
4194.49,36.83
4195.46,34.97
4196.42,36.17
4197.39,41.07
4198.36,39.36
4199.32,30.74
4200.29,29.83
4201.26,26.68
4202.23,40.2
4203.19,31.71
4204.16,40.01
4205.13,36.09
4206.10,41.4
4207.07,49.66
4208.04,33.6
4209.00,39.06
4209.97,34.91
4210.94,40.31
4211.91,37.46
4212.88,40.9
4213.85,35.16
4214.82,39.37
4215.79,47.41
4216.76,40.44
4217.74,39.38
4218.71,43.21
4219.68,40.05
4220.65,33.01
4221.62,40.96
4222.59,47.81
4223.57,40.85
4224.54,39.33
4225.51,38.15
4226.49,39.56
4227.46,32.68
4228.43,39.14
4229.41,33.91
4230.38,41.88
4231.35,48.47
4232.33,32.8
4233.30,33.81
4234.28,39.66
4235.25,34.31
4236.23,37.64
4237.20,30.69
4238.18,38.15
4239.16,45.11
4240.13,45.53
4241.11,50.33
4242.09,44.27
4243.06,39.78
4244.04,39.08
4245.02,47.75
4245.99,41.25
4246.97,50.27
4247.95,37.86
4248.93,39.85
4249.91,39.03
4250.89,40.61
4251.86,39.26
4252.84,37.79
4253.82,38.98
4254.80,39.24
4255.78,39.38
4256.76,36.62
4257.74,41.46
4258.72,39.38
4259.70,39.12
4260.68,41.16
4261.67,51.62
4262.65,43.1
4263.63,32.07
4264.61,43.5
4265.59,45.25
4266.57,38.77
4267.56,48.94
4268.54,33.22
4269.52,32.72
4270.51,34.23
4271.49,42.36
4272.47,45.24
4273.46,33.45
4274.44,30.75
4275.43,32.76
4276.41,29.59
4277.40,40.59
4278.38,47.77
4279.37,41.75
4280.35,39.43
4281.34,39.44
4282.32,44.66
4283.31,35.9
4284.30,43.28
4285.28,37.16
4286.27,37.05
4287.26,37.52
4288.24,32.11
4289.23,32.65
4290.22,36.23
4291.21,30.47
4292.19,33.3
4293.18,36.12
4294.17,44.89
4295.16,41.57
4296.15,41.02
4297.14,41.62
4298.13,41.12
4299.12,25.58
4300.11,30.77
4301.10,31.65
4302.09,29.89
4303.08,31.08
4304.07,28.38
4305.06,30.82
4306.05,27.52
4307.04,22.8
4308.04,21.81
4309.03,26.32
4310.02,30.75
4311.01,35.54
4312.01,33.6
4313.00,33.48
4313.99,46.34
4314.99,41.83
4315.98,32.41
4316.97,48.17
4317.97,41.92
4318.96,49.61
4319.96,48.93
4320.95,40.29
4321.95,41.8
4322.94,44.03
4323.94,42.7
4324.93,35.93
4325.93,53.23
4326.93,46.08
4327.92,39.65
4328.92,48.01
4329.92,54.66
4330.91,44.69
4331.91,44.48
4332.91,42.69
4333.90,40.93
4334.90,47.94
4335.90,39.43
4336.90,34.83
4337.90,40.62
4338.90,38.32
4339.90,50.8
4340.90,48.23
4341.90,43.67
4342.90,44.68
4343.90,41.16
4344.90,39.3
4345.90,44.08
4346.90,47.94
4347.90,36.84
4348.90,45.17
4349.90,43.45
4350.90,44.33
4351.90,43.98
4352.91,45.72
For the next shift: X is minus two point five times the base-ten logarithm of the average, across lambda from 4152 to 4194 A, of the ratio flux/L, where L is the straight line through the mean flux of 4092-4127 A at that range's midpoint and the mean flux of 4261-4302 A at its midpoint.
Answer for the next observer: 0.03 mag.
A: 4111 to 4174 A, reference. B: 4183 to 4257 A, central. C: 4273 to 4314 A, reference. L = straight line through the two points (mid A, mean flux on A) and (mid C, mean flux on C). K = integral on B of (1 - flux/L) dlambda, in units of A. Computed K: -4.47 A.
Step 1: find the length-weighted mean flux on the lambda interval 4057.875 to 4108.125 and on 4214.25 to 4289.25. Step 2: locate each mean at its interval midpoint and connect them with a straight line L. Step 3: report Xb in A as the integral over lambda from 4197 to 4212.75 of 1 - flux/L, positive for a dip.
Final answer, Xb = 0.8 A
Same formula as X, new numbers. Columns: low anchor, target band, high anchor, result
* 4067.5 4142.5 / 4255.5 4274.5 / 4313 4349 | 0.05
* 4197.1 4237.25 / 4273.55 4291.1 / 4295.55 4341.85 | 0.04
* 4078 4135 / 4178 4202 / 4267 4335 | 0.08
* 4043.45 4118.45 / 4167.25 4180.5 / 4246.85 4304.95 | 0.04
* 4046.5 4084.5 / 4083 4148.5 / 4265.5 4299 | -0.01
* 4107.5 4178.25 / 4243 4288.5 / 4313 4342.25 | 0.05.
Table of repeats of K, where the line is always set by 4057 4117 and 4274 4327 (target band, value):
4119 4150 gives -1.1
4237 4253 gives -2.1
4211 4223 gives -1.1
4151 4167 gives -0.1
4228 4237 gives -0.2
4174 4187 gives 0.0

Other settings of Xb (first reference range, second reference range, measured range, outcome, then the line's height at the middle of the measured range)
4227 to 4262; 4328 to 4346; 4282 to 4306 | 3.8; 42.1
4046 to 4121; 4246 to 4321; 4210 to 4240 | -1.2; 37.6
